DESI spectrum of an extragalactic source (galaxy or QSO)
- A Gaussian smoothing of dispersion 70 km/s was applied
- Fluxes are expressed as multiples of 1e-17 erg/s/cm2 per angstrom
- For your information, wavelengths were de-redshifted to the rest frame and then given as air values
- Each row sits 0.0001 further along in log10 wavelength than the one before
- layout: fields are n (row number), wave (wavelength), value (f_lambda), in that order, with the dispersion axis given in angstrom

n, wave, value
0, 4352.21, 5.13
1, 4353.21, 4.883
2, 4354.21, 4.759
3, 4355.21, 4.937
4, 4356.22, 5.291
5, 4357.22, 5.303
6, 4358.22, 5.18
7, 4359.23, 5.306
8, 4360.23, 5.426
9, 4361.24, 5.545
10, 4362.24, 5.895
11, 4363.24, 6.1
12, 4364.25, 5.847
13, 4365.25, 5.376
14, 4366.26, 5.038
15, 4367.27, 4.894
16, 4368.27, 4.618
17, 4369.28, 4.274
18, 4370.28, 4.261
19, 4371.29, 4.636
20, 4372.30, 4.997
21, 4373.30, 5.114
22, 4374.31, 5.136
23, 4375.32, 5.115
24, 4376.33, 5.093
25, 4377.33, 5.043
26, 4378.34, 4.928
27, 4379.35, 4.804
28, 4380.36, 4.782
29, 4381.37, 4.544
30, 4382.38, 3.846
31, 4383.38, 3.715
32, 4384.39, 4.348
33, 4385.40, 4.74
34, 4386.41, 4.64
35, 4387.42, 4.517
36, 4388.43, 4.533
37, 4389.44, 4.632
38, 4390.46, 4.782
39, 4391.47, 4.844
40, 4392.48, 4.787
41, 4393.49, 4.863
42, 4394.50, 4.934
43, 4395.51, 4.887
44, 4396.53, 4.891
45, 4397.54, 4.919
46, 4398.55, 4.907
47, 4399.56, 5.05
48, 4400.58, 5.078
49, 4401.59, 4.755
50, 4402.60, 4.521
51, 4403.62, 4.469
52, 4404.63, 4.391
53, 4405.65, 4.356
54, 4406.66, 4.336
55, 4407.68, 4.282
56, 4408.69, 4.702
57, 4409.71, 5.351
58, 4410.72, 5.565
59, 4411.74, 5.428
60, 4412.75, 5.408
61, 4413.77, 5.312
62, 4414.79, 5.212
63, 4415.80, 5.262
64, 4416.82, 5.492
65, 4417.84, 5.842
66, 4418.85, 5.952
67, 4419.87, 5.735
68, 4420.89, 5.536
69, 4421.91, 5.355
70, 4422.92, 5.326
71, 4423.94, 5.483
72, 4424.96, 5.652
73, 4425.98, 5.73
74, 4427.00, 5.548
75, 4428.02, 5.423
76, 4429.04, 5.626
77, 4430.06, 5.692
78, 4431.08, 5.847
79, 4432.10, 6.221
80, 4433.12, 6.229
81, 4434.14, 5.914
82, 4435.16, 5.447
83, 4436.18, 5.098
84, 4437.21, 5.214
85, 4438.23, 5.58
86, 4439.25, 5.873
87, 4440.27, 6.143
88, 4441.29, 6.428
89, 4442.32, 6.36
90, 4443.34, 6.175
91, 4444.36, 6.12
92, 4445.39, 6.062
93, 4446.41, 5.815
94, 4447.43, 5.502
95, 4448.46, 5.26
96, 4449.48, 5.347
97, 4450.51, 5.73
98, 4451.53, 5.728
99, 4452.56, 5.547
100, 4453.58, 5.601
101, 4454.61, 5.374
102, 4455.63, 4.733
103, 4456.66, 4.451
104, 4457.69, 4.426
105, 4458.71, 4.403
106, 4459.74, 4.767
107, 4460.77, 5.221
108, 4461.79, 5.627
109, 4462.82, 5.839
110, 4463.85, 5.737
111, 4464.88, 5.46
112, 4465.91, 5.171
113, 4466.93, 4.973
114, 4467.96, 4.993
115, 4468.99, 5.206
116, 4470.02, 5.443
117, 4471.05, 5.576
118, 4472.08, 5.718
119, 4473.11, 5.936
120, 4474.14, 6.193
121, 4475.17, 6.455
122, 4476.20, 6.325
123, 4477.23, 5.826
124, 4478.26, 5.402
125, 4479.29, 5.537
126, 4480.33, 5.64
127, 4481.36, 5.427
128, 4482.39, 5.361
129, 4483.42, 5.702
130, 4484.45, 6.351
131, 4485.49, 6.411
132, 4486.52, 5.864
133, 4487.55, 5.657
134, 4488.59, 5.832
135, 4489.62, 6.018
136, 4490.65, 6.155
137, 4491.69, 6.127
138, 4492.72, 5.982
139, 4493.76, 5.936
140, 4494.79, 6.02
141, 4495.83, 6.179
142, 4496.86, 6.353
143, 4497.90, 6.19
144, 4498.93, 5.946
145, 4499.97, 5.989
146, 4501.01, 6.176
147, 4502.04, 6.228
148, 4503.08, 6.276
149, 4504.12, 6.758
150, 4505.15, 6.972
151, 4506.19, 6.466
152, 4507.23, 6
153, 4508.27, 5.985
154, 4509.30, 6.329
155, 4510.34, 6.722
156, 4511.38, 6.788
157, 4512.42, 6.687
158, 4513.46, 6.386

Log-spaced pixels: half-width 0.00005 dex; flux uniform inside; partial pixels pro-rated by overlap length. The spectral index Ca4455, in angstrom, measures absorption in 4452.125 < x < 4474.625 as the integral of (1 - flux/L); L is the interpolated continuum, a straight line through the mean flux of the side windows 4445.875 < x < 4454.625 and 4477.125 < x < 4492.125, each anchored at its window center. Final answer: 1.5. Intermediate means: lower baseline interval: 5.56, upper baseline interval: 5.82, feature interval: 5.29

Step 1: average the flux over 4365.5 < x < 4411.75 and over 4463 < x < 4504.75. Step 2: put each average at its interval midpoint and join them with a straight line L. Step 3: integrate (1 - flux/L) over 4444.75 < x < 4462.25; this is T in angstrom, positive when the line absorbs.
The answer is 0.7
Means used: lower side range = 4.74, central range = 5.28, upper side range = 5.87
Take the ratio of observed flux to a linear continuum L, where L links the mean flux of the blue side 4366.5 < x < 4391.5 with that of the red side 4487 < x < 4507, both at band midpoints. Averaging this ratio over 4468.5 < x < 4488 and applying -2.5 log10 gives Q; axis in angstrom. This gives 0.03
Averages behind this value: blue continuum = 4.67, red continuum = 6.17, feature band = 5.79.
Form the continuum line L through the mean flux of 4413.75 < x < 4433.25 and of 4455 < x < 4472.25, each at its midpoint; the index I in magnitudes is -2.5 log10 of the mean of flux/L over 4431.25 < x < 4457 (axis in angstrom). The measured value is -0.06 mag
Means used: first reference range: 5.62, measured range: 5.69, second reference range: 5.15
